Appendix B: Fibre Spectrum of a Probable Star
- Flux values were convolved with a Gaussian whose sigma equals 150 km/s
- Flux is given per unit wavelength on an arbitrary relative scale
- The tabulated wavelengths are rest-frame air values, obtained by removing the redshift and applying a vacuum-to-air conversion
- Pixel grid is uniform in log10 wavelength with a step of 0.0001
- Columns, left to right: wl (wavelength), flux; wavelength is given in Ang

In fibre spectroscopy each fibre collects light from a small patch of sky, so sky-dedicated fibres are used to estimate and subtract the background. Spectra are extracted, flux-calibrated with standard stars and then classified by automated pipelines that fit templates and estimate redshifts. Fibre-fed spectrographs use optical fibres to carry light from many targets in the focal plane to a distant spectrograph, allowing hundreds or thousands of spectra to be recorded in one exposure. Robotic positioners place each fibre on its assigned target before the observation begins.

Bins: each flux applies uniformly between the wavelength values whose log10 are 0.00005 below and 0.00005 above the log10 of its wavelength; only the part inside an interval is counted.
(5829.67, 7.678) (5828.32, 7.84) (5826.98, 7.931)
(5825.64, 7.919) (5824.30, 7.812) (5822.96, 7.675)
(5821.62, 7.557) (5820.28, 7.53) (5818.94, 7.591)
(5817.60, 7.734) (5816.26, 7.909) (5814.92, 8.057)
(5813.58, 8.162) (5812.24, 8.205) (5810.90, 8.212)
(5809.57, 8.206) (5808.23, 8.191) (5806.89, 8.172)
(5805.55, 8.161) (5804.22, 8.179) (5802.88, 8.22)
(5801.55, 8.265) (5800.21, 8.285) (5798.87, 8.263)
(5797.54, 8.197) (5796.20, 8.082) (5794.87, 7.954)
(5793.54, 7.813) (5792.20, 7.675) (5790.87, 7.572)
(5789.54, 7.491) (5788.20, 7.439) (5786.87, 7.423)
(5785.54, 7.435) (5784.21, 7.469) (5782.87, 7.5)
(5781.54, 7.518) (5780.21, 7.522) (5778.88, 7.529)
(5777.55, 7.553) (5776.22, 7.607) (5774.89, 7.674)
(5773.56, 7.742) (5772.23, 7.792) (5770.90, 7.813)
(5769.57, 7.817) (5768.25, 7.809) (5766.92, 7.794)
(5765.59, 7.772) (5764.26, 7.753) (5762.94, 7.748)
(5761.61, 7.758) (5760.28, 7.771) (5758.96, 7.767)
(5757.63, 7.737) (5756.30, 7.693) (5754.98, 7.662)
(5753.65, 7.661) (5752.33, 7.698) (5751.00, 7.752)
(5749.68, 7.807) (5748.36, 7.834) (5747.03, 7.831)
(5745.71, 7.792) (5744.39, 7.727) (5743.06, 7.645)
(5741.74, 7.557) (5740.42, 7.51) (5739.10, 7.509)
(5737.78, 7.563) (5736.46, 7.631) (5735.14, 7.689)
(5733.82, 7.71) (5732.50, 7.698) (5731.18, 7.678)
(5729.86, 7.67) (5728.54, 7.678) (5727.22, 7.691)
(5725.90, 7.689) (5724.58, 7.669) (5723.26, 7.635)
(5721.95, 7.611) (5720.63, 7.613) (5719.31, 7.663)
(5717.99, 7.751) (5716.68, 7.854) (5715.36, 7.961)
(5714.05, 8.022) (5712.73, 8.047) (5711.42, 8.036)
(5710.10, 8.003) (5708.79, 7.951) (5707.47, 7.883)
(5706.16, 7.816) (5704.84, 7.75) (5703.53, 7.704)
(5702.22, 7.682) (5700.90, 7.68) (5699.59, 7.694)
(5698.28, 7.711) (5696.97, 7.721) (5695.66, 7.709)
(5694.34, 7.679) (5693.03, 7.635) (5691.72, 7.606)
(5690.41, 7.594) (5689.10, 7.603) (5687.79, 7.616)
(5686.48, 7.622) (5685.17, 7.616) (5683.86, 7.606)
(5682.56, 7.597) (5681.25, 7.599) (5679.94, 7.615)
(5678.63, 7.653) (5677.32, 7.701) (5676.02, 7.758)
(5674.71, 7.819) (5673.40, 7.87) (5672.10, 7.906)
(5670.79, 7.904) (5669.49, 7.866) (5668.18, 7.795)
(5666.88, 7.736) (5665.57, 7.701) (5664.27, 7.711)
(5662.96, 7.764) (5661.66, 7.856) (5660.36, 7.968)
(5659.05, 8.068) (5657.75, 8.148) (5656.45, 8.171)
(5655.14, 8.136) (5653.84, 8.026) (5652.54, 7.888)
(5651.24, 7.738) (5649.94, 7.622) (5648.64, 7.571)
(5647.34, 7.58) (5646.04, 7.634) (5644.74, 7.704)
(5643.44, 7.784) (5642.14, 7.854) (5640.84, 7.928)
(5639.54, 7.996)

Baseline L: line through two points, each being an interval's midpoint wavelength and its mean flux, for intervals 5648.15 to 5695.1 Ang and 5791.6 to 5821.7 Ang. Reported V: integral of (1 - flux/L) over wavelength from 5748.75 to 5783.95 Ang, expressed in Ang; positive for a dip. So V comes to 1.1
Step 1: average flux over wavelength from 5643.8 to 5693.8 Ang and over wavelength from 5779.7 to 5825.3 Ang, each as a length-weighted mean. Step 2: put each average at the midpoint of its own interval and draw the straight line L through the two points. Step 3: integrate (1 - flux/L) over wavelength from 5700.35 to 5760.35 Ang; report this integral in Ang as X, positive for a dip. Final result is 0.57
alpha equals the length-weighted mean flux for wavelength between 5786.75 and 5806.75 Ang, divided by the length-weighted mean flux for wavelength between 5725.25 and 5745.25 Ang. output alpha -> 1.04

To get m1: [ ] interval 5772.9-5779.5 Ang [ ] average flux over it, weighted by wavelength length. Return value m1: 7.62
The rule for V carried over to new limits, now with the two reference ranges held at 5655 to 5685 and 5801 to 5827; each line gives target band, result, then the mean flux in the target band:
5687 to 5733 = 0.70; 7.74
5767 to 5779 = 0.33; 7.72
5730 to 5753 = 0.63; 7.69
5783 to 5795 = 0.59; 7.56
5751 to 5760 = 0.24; 7.71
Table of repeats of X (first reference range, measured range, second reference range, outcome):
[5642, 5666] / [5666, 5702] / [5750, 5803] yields 0.5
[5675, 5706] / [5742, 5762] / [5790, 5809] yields 0.4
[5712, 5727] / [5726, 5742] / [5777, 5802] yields 0.3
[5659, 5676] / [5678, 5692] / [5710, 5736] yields 0.4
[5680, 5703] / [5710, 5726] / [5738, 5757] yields -0.3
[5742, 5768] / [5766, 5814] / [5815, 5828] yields -0.6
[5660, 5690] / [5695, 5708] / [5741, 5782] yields 0.0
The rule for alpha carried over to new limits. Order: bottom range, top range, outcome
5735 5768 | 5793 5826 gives 1.04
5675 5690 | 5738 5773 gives 1.01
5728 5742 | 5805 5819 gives 1.06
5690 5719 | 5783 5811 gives 1.02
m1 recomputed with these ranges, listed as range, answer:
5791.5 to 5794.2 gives 7.73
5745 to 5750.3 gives 7.82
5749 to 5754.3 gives 7.74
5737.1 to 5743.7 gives 7.57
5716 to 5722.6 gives 7.69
